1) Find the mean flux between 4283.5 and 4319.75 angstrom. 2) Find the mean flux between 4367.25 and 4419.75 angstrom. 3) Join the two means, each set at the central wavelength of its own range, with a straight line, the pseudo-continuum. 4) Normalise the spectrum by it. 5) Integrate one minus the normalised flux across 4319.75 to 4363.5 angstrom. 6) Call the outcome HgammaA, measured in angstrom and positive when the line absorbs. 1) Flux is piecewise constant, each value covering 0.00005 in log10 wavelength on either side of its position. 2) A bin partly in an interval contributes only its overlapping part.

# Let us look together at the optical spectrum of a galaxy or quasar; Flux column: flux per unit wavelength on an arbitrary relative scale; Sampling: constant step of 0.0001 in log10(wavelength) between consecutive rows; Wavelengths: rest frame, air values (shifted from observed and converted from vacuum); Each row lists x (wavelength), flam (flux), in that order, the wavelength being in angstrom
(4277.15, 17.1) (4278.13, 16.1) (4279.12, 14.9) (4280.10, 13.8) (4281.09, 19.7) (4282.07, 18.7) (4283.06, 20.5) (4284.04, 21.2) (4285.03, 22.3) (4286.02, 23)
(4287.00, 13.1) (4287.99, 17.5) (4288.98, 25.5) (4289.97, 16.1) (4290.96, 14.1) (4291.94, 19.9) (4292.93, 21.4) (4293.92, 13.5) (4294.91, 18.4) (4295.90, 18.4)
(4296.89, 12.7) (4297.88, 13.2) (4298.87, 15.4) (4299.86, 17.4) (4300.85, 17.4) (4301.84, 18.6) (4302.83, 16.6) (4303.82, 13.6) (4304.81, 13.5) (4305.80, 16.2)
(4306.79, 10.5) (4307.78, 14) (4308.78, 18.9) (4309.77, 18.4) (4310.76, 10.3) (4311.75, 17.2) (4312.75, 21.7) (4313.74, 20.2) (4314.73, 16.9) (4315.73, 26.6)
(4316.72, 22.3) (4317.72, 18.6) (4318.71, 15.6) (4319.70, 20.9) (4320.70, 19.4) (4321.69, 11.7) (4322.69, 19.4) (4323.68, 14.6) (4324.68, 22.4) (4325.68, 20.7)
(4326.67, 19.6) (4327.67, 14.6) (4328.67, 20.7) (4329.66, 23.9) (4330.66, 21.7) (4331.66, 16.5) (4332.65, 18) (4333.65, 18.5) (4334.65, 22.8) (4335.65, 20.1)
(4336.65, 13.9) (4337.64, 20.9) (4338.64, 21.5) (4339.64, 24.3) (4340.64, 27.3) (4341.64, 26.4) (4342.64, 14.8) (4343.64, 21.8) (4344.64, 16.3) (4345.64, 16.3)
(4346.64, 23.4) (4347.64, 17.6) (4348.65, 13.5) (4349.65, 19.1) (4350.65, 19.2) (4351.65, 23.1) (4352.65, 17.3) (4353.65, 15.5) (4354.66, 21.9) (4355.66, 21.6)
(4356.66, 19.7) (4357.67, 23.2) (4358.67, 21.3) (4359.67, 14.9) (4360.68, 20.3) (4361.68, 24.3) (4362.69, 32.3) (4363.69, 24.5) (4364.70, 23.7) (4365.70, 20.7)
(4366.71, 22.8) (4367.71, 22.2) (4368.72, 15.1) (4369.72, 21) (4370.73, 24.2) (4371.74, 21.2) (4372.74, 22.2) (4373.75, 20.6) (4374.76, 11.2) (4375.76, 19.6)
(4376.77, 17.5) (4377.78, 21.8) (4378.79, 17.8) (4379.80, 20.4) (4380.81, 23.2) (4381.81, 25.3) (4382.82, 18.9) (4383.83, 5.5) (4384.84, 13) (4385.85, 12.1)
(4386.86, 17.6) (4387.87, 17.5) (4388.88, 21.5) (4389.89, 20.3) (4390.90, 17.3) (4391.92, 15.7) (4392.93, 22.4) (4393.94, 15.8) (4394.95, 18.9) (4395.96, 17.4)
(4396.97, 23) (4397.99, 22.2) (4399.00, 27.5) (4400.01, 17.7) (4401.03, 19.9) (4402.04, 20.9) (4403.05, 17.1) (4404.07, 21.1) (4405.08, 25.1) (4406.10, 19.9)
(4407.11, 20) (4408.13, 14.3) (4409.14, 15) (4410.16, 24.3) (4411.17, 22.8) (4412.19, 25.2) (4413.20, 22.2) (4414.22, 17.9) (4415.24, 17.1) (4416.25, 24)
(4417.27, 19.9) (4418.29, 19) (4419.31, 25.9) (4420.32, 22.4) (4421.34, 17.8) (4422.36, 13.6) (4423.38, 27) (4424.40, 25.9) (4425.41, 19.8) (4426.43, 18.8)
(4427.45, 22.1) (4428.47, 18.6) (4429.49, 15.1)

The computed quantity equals -3.6 angstrom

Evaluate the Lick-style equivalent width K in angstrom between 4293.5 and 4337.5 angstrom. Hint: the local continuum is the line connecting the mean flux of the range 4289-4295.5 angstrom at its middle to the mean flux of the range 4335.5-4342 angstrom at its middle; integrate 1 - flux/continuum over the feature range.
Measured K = 5.1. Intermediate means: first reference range 17.8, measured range 17.7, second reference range 22.1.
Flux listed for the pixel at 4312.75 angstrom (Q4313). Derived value 21.7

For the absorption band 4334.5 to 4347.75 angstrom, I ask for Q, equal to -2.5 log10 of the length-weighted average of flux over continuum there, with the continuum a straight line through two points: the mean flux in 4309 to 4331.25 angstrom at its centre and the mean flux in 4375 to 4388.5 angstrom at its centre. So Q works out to -0.11 mag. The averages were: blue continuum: 19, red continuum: 17.6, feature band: 20.6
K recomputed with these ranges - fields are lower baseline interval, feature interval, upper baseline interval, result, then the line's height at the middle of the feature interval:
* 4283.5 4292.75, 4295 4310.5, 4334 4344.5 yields 3.26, 19.8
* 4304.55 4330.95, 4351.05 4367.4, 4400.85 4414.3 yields -2.06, 19.3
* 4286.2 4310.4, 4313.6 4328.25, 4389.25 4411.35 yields -1.40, 17.2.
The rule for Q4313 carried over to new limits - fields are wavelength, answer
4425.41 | 19.8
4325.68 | 20.7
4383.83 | 5.5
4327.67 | 14.6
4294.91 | 18.4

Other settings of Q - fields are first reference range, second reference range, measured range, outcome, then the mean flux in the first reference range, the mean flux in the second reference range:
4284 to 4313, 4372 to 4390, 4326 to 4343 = -0.17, 16.9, 18.1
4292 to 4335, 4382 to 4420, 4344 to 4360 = -0.03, 17.7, 19.4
